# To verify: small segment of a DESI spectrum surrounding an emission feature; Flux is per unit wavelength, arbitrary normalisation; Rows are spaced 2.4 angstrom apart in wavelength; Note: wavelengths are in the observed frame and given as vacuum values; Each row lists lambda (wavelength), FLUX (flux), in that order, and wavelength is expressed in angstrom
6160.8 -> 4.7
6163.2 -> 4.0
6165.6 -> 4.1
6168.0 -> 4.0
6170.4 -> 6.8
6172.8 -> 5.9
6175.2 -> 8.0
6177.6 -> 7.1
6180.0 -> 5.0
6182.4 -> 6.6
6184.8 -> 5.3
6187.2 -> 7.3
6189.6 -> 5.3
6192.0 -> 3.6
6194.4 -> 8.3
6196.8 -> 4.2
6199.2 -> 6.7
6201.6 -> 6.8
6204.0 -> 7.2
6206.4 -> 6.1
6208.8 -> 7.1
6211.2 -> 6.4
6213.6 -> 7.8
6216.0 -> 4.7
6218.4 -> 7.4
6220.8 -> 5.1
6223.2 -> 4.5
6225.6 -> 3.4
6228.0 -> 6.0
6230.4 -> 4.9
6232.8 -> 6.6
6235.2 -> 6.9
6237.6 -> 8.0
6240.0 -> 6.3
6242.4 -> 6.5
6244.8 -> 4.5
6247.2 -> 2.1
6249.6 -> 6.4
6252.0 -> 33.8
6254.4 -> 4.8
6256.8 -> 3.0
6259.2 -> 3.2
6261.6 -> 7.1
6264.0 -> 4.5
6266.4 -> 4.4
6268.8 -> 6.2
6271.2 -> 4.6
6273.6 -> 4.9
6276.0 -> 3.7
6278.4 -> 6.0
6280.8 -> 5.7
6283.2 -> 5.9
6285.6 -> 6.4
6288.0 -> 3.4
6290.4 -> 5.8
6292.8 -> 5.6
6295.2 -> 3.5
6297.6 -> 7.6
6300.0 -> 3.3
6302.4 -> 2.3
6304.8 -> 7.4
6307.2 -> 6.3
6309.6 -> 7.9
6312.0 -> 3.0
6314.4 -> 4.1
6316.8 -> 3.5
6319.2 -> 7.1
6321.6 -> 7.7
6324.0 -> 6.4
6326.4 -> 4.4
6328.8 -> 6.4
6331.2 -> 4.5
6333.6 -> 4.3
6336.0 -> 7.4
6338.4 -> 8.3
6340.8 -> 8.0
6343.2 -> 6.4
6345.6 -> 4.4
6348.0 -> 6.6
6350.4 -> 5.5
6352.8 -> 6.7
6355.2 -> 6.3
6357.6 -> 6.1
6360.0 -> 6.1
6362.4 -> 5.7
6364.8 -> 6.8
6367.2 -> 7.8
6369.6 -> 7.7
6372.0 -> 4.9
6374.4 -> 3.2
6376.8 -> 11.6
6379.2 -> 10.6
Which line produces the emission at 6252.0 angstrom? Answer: H-beta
